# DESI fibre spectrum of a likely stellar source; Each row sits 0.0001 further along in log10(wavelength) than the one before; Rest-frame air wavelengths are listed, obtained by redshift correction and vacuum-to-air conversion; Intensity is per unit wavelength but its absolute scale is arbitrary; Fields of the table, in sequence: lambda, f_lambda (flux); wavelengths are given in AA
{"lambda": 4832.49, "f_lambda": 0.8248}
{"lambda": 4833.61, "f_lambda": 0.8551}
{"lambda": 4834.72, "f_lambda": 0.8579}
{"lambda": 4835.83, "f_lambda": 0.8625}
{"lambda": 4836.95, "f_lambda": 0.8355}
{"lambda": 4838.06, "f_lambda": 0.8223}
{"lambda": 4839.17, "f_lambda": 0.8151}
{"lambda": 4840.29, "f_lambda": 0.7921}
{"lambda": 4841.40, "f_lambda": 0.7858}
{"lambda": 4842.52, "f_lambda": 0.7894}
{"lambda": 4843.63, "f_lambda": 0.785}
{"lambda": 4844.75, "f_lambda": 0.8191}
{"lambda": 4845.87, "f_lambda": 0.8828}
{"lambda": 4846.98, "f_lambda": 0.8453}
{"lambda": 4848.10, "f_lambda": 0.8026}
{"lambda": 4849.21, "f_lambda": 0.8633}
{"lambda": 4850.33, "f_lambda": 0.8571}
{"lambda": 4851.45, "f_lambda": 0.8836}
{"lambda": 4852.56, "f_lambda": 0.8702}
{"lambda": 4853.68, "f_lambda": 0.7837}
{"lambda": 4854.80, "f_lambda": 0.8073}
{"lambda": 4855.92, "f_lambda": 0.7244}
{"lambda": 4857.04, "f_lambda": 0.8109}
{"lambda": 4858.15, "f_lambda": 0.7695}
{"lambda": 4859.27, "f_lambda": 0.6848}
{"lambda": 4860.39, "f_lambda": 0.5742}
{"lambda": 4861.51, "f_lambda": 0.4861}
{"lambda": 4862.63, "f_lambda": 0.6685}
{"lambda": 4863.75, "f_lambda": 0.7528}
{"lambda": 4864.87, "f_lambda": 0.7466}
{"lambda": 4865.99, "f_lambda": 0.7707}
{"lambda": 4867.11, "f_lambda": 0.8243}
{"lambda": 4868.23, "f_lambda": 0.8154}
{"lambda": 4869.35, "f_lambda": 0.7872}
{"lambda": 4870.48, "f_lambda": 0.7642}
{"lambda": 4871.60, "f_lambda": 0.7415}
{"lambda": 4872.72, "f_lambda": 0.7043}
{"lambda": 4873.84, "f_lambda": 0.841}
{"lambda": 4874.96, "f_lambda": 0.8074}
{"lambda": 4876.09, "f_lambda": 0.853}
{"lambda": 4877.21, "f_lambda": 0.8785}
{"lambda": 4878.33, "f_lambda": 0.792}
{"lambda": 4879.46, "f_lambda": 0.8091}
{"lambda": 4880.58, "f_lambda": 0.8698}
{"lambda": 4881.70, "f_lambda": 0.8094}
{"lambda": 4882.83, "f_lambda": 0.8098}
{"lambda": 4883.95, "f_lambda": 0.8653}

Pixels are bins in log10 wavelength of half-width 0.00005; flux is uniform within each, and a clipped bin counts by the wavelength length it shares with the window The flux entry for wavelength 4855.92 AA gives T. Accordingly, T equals 0.7244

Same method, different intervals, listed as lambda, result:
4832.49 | 0.8248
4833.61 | 0.8551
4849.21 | 0.8633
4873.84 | 0.841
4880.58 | 0.8698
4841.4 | 0.7858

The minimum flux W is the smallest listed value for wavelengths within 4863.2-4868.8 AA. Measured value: 0.7466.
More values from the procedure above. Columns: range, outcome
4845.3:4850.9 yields 0.8026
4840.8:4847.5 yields 0.785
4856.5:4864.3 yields 0.4861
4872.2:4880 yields 0.7043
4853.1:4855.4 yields 0.7837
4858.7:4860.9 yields 0.5742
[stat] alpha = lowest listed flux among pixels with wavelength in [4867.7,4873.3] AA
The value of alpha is 0.7043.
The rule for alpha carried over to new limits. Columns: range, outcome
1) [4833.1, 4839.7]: 0.8151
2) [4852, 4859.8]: 0.6848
